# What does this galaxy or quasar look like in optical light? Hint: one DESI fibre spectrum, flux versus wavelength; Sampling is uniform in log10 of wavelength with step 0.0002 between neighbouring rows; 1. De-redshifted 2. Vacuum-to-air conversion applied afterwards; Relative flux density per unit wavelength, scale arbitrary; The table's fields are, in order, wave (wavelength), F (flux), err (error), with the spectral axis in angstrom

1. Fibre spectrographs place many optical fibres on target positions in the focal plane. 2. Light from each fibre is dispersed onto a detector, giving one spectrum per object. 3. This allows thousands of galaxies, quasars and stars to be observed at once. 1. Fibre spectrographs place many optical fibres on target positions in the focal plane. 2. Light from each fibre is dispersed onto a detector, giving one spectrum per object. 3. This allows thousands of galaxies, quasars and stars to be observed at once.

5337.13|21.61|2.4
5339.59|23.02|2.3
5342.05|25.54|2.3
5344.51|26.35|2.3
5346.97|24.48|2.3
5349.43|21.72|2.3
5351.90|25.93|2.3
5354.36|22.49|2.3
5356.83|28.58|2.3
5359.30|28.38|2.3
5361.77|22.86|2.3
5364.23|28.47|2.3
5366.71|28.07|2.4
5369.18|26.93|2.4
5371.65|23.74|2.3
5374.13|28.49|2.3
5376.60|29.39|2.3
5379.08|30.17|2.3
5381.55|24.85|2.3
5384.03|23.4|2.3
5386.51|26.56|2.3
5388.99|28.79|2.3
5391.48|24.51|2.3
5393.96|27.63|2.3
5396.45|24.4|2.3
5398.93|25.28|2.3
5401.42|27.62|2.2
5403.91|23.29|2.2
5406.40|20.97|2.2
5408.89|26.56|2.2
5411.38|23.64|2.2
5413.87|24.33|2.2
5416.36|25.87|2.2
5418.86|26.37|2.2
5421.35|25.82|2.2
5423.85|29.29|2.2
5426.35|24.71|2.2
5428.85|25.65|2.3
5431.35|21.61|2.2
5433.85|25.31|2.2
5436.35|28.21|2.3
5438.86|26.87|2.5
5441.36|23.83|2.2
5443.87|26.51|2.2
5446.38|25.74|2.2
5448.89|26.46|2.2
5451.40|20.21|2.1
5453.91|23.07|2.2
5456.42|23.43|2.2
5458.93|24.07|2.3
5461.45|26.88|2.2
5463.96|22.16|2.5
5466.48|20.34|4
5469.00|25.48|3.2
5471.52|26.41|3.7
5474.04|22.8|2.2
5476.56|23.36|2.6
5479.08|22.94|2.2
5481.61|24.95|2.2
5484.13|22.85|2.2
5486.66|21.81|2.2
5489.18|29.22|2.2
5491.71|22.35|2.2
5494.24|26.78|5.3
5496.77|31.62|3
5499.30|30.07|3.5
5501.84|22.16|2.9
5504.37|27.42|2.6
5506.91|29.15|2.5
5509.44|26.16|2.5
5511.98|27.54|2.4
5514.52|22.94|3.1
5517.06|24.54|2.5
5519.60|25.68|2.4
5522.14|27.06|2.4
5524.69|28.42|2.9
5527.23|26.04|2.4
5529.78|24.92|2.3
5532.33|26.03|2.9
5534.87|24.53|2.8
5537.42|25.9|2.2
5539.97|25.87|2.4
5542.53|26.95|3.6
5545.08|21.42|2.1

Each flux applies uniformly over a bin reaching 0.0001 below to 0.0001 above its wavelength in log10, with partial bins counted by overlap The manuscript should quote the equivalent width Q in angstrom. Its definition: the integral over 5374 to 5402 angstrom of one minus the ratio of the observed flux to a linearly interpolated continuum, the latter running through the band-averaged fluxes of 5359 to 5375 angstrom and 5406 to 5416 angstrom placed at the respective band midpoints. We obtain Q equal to -1.28 angstrom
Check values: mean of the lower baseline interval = 26.6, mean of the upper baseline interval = 24.3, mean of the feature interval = 26.7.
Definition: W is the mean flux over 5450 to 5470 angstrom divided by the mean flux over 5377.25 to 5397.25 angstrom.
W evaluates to 0.9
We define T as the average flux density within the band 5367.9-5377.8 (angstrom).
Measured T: 27.1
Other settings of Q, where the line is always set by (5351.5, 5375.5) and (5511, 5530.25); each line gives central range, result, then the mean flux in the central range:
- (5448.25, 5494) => 3.89 angstrom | 23.9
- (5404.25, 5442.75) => 1.47 angstrom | 25.2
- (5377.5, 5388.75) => -0.09 angstrom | 26.6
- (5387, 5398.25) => 0.02 angstrom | 26.3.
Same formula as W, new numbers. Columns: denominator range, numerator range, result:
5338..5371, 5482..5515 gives 1.03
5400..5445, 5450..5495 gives 0.94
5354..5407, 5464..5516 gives 0.96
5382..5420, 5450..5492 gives 0.94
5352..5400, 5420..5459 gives 0.95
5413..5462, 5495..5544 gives 1.05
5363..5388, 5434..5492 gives 0.90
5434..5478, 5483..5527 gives 1.07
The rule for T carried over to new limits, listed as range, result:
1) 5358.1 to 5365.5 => 26.6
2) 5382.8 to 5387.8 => 25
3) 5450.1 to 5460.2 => 22.7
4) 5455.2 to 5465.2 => 24.1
